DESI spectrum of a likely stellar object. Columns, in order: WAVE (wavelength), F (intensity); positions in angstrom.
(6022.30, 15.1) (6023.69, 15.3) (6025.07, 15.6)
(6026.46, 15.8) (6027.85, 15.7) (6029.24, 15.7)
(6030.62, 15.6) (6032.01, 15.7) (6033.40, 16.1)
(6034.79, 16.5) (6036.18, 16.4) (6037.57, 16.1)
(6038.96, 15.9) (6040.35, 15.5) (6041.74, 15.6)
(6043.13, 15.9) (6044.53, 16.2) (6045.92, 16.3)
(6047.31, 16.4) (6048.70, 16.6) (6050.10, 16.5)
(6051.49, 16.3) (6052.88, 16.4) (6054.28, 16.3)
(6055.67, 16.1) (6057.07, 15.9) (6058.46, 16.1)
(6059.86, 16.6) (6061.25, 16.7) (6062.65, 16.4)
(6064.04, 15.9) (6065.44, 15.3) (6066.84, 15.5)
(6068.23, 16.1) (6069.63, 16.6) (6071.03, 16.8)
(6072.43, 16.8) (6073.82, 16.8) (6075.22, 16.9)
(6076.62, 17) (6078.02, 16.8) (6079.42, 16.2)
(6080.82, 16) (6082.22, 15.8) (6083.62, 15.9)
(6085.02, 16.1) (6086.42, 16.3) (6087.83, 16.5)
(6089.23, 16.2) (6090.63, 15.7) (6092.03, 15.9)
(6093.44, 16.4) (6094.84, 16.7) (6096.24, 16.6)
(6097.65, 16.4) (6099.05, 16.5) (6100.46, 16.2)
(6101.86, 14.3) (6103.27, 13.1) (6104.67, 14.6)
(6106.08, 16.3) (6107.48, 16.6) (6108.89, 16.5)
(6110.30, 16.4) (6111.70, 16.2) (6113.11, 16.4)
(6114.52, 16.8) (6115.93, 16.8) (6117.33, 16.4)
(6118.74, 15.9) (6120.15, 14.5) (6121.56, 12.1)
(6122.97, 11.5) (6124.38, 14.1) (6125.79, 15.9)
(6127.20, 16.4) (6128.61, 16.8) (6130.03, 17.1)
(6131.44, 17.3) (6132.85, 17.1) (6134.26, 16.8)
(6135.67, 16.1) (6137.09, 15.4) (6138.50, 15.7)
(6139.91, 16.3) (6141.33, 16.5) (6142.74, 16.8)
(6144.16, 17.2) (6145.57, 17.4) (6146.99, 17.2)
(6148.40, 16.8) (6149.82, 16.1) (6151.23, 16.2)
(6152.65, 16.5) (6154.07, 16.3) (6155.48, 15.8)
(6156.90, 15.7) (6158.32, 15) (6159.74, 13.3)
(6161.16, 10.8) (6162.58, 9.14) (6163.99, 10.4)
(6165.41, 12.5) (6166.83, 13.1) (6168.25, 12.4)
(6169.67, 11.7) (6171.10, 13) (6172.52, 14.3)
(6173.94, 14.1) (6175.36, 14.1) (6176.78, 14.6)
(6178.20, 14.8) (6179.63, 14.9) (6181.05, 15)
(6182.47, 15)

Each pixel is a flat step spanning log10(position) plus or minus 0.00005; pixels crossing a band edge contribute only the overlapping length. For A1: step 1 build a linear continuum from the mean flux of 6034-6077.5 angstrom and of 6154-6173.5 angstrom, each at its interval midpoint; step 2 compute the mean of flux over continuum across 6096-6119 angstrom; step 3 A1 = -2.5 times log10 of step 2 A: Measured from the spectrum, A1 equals -0.09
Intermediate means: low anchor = 16.3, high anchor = 13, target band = 16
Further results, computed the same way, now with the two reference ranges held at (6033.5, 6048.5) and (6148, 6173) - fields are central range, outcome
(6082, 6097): -0.07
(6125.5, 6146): -0.16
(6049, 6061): -0.03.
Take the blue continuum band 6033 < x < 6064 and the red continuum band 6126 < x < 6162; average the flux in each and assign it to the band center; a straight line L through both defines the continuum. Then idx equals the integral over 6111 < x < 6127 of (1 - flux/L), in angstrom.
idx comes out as 0.9 angstrom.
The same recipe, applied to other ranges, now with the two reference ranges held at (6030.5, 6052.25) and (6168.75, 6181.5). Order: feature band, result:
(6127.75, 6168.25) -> -2.53 angstrom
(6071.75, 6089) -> -1.02 angstrom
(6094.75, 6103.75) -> -0.28 angstrom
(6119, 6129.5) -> 0.16 angstrom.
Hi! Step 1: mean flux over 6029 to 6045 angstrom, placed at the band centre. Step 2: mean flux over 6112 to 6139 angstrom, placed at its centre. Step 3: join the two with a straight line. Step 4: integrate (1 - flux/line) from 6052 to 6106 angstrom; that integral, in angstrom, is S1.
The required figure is -0.9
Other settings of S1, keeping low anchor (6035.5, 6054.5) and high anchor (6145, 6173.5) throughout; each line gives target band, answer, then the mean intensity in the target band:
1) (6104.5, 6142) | -2.8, 15.9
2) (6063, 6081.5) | -0.8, 16.4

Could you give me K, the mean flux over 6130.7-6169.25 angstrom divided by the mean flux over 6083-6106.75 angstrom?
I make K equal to 1.0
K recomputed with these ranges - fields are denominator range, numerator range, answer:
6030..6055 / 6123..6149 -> 1.01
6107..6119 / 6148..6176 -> 0.84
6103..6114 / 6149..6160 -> 0.99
